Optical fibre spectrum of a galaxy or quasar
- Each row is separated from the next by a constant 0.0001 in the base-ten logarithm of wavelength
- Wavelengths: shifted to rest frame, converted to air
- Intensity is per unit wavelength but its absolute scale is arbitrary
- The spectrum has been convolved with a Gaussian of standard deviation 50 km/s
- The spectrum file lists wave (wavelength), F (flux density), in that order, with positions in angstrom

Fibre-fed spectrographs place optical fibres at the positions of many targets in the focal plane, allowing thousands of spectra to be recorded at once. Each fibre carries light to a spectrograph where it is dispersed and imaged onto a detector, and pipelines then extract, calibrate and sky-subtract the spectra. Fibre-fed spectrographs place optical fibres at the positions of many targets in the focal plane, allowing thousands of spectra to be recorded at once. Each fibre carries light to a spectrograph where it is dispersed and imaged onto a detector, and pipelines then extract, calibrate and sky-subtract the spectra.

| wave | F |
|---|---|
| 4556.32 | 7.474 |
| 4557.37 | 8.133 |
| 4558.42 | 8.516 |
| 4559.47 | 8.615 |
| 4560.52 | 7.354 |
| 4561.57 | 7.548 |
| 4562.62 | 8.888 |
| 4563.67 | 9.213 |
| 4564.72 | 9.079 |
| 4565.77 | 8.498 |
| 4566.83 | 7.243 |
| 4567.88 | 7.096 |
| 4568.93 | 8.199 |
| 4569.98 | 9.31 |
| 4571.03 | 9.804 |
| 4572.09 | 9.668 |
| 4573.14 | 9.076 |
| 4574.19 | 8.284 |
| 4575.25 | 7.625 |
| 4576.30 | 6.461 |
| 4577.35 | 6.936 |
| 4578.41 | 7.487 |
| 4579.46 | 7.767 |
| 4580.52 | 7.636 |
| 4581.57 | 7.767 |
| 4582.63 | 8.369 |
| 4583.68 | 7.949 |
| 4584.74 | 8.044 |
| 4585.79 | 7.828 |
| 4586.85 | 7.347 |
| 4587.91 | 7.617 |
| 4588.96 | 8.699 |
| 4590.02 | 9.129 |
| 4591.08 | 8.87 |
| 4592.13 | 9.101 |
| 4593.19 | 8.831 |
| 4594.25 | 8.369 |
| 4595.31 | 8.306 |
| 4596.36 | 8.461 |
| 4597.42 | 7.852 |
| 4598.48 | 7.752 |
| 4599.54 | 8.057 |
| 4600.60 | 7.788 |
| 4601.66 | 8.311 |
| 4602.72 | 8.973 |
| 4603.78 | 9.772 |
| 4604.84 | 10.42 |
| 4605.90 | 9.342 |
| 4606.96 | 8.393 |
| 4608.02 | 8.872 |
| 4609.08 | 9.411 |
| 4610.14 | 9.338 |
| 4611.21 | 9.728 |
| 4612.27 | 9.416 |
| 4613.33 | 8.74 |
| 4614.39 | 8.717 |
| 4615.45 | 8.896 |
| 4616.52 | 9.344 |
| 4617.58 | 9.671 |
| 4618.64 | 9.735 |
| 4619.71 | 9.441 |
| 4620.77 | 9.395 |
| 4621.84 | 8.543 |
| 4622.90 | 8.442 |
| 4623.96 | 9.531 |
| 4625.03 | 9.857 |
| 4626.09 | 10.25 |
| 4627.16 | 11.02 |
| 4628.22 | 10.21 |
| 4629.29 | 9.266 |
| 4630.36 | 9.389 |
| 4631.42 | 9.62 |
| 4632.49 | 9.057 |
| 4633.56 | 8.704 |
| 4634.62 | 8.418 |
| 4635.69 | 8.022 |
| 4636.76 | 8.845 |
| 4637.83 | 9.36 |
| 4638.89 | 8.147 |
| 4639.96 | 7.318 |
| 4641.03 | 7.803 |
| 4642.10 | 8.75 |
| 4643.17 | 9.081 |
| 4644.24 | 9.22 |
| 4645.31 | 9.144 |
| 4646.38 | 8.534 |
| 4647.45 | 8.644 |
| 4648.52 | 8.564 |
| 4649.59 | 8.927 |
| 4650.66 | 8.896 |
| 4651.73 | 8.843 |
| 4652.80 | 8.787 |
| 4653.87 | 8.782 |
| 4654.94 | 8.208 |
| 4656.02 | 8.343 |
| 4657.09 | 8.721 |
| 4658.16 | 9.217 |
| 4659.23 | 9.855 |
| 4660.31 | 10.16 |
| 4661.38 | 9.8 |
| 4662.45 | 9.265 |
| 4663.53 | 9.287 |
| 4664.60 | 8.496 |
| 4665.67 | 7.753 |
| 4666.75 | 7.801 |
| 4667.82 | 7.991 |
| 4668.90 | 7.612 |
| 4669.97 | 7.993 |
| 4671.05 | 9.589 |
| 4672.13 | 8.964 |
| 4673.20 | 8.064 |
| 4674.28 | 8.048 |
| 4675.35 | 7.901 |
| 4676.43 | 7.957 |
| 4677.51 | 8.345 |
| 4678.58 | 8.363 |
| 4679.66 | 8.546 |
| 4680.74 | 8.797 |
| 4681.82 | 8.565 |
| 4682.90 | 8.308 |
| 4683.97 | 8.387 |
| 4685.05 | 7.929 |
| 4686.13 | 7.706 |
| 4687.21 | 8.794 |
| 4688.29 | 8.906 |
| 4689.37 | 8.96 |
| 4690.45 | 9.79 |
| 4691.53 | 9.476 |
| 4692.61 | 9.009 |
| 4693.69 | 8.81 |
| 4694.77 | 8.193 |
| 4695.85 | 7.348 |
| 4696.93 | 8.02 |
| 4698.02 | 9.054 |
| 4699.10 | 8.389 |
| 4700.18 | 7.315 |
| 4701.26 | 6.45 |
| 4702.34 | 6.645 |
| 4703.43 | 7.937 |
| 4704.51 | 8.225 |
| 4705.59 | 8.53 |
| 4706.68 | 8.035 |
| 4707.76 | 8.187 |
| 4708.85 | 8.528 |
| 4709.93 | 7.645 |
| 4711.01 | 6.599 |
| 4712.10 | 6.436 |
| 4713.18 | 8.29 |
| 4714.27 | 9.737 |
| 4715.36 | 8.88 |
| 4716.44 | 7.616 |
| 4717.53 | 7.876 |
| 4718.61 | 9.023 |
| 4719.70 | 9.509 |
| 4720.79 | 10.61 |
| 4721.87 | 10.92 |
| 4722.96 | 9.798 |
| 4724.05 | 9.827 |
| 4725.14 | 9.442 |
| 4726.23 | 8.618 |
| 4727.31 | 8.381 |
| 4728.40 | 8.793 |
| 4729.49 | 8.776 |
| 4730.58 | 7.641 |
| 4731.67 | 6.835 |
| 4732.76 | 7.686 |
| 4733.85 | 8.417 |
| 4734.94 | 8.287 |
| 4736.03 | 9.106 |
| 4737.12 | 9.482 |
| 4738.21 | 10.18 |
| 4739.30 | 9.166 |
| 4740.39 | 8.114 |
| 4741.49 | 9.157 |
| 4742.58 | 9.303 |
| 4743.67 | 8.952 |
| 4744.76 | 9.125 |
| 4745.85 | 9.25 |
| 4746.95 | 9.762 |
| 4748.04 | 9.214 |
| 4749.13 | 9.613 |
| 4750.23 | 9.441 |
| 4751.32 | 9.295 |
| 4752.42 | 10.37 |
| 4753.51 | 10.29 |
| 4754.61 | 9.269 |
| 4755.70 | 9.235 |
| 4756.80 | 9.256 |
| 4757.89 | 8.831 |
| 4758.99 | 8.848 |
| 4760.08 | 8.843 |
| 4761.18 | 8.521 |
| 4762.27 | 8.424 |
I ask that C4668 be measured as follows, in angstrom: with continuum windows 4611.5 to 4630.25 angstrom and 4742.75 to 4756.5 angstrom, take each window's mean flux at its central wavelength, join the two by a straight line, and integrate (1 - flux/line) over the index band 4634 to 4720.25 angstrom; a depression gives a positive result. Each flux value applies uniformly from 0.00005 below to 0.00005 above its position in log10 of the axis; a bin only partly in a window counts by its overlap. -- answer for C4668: 9.2 angstrom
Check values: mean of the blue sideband 9.44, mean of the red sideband 9.47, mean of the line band 8.45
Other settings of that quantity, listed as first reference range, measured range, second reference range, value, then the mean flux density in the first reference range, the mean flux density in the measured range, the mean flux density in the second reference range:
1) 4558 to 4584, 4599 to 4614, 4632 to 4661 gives -1.0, 8.18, 9.04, 8.76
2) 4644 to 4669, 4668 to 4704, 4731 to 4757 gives 2.4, 8.8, 8.3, 9.11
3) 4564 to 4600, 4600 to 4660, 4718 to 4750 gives -4.0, 8.2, 9.04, 9.07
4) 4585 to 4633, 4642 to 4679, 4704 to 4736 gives 0.4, 9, 8.68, 8.53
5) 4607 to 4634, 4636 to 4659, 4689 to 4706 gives 0.7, 9.37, 8.68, 8.25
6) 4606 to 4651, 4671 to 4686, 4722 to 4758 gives 1.2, 9.07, 8.36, 9.08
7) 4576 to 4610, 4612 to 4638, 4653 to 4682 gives -2.5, 8.34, 9.27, 8.61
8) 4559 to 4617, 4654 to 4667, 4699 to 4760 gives -0.5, 8.47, 8.93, 8.74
